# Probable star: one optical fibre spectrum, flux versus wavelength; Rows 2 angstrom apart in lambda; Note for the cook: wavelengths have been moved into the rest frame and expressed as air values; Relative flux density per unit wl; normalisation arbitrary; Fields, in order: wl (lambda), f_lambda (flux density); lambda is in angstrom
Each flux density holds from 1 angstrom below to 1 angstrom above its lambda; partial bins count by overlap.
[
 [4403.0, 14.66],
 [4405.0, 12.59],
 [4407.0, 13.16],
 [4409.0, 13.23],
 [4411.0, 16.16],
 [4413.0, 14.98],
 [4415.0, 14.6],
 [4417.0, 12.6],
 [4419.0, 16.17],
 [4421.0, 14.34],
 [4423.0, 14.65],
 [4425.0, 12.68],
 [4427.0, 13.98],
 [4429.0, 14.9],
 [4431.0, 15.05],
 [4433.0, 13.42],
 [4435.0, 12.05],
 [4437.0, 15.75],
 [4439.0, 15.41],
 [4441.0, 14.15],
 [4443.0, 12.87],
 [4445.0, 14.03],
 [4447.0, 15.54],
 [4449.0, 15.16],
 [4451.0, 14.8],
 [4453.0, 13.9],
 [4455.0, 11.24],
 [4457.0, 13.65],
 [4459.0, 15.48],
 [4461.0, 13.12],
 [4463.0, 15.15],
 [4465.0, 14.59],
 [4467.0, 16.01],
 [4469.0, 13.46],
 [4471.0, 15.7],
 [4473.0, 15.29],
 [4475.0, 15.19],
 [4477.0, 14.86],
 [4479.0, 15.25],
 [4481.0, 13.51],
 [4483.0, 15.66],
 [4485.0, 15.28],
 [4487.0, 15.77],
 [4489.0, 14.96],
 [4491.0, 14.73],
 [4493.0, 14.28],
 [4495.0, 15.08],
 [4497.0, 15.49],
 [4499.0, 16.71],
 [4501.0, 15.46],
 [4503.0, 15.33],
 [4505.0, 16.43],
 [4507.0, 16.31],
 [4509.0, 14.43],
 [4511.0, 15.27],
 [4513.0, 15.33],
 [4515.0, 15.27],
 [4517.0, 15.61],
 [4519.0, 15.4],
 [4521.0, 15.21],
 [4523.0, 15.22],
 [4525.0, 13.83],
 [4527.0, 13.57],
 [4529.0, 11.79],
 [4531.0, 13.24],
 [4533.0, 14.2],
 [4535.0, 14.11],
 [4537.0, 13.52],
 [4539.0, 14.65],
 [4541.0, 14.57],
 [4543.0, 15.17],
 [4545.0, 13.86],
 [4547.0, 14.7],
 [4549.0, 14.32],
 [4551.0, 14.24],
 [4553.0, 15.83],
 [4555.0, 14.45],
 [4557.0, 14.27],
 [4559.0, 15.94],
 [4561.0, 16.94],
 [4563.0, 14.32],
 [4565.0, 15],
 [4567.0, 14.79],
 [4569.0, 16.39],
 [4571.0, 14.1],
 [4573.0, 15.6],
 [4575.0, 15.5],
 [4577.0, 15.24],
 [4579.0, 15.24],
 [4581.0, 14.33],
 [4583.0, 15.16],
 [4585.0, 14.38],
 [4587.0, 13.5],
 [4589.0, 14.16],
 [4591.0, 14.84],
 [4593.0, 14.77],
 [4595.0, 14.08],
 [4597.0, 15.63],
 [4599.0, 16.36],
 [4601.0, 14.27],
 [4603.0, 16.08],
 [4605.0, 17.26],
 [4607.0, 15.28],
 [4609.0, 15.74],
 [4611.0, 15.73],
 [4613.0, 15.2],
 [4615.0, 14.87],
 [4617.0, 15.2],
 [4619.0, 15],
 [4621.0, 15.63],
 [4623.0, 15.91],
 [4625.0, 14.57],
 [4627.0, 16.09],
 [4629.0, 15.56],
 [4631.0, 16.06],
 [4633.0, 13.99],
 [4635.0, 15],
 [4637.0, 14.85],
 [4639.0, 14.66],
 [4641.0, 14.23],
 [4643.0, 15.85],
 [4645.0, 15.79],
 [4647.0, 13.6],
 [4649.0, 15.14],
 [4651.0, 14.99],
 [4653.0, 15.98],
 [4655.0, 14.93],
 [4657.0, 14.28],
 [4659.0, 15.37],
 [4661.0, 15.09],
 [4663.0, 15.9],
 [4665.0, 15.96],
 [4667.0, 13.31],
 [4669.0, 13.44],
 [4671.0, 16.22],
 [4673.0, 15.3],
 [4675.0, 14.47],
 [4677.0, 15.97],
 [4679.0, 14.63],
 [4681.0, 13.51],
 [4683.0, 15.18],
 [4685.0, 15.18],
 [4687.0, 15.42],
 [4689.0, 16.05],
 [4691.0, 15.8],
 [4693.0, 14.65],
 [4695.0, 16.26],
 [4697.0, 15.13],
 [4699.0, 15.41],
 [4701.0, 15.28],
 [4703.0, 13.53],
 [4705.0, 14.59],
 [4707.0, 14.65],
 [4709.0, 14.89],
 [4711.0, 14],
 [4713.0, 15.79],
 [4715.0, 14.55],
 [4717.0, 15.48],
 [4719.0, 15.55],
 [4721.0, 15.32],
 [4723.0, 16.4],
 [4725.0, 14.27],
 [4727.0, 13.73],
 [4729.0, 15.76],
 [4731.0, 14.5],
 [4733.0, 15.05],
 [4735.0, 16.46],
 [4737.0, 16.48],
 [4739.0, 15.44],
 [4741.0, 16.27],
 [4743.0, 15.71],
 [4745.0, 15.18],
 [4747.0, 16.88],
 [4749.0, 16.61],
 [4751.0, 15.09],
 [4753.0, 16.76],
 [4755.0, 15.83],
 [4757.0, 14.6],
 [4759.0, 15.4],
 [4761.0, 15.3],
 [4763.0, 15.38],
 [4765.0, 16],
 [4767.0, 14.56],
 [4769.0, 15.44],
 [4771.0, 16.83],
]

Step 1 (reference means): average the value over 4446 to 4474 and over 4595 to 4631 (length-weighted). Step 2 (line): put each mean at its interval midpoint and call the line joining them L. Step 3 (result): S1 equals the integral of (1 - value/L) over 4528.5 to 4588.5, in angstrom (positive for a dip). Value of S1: 2.0 angstrom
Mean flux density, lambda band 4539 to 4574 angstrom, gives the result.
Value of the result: 15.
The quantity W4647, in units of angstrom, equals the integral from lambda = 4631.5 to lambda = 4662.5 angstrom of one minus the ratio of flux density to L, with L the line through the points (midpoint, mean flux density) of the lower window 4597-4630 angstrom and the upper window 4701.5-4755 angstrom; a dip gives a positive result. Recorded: 1.1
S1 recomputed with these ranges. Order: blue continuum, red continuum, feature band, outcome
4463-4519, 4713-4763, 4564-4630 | 0.71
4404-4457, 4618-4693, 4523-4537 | 0.93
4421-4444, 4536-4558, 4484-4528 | -2.66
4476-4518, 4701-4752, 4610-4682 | 1.05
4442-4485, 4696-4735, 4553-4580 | -0.97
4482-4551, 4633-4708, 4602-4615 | -0.76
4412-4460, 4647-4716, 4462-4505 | -2.35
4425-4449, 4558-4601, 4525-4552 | 1.51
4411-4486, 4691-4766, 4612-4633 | -0.44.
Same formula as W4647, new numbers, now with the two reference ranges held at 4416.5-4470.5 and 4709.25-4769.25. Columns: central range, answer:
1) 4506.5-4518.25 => -0.6 angstrom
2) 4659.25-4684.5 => 0.4 angstrom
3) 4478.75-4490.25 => -0.5 angstrom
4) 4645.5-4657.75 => 0.2 angstrom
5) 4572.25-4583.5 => -0.3 angstrom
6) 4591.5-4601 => -0.1 angstrom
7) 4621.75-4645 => -0.3 angstrom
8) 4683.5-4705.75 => 0.1 angstrom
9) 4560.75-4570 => -0.4 angstrom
